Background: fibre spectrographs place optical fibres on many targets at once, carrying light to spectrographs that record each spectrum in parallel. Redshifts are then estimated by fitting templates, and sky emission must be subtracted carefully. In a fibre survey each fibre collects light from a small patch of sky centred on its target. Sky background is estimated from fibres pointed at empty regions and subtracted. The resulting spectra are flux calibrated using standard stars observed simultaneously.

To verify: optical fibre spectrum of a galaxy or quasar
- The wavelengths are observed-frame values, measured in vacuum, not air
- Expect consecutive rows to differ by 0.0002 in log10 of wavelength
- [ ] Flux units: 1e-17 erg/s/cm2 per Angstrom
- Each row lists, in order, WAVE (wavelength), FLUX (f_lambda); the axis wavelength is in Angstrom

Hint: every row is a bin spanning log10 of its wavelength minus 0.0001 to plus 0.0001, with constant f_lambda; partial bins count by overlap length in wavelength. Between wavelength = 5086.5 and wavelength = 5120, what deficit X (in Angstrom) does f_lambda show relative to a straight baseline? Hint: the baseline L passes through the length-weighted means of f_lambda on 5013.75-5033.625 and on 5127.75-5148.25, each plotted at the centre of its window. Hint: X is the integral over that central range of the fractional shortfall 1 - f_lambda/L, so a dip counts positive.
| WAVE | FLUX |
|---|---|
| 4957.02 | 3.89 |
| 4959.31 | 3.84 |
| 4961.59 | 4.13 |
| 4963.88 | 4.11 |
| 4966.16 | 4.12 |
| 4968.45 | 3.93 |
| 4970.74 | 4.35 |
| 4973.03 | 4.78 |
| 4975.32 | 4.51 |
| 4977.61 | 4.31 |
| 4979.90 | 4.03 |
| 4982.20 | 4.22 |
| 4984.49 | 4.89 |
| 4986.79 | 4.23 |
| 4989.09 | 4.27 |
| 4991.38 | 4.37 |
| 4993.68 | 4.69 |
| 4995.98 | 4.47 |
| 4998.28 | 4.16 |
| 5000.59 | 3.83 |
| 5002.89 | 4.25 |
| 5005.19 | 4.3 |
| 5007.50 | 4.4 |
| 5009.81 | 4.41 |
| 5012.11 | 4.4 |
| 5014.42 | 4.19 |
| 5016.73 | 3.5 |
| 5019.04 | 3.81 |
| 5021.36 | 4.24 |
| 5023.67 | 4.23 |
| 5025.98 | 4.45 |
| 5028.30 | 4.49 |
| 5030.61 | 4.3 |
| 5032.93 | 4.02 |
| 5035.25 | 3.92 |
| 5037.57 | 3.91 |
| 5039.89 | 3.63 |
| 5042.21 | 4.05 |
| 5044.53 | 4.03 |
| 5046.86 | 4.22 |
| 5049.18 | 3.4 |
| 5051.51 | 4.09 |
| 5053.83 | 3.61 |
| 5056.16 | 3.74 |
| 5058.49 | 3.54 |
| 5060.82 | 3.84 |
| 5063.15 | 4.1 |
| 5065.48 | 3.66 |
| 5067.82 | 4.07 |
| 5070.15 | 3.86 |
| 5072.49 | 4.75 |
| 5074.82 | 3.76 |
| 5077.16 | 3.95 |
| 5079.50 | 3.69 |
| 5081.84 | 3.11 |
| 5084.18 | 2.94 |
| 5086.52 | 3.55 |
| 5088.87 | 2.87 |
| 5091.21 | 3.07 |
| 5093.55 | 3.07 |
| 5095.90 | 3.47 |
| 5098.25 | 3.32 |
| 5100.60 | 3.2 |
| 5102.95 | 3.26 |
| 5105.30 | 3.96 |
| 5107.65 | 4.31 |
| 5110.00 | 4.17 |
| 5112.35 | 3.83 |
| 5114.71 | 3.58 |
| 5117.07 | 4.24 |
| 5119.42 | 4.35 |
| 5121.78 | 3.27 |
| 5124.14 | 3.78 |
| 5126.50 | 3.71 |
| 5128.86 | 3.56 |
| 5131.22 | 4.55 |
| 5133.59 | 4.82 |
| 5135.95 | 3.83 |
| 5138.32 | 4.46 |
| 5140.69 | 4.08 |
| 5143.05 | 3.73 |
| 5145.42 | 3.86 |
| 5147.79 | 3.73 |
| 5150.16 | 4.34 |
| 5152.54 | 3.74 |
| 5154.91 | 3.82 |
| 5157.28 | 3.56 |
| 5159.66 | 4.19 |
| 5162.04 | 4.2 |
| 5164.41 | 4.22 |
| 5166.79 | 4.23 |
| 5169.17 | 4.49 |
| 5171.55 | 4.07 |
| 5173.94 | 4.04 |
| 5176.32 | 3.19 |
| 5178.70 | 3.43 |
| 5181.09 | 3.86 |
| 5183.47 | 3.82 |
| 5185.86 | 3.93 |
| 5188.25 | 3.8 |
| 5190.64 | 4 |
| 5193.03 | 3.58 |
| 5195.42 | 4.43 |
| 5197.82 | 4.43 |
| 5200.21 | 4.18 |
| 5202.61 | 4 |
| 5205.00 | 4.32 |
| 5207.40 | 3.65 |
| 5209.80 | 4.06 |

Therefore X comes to 4.0 Angstrom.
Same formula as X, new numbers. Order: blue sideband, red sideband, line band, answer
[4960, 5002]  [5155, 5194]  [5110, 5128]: 0.8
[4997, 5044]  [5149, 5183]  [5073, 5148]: 5.3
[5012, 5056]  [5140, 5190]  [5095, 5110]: 1.2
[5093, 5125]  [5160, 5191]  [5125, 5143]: -1.5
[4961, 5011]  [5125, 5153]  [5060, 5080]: 0.9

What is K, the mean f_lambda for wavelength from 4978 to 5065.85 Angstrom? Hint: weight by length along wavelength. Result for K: 4.11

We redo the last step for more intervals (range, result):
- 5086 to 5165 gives 3.81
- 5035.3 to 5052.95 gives 3.9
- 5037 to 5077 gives 3.9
